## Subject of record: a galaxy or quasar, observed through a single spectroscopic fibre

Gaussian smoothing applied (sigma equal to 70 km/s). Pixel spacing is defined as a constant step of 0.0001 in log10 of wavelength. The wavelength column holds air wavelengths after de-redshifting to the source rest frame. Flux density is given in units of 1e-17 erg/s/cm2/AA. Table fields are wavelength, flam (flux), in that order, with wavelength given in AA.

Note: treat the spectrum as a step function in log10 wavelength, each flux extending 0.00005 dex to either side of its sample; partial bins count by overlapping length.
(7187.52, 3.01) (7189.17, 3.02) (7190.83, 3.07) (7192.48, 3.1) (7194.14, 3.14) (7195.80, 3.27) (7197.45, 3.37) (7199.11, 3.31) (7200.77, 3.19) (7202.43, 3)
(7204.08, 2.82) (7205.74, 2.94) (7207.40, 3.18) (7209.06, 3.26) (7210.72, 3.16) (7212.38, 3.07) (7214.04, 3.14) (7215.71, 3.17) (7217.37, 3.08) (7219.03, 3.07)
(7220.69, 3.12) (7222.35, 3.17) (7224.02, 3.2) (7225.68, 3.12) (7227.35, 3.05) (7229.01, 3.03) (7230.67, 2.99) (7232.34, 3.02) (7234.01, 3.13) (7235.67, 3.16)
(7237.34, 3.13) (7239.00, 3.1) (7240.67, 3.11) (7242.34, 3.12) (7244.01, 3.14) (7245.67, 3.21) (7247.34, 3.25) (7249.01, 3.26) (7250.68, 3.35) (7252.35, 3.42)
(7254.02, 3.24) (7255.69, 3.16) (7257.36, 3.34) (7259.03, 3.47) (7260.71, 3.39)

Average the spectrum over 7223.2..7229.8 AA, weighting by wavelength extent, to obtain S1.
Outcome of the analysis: 3.1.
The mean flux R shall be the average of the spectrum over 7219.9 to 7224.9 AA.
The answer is 3.16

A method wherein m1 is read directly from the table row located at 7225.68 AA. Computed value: 3.12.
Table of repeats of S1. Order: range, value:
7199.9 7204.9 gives 3.01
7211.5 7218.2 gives 3.11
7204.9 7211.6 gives 3.13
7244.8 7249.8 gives 3.24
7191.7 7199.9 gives 3.24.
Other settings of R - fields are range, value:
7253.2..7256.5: 3.2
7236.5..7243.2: 3.11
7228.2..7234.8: 3.04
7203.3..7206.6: 2.88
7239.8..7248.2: 3.17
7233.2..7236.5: 3.15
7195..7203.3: 3.23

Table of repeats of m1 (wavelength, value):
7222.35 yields 3.17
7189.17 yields 3.02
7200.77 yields 3.19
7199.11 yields 3.31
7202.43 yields 3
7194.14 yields 3.14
